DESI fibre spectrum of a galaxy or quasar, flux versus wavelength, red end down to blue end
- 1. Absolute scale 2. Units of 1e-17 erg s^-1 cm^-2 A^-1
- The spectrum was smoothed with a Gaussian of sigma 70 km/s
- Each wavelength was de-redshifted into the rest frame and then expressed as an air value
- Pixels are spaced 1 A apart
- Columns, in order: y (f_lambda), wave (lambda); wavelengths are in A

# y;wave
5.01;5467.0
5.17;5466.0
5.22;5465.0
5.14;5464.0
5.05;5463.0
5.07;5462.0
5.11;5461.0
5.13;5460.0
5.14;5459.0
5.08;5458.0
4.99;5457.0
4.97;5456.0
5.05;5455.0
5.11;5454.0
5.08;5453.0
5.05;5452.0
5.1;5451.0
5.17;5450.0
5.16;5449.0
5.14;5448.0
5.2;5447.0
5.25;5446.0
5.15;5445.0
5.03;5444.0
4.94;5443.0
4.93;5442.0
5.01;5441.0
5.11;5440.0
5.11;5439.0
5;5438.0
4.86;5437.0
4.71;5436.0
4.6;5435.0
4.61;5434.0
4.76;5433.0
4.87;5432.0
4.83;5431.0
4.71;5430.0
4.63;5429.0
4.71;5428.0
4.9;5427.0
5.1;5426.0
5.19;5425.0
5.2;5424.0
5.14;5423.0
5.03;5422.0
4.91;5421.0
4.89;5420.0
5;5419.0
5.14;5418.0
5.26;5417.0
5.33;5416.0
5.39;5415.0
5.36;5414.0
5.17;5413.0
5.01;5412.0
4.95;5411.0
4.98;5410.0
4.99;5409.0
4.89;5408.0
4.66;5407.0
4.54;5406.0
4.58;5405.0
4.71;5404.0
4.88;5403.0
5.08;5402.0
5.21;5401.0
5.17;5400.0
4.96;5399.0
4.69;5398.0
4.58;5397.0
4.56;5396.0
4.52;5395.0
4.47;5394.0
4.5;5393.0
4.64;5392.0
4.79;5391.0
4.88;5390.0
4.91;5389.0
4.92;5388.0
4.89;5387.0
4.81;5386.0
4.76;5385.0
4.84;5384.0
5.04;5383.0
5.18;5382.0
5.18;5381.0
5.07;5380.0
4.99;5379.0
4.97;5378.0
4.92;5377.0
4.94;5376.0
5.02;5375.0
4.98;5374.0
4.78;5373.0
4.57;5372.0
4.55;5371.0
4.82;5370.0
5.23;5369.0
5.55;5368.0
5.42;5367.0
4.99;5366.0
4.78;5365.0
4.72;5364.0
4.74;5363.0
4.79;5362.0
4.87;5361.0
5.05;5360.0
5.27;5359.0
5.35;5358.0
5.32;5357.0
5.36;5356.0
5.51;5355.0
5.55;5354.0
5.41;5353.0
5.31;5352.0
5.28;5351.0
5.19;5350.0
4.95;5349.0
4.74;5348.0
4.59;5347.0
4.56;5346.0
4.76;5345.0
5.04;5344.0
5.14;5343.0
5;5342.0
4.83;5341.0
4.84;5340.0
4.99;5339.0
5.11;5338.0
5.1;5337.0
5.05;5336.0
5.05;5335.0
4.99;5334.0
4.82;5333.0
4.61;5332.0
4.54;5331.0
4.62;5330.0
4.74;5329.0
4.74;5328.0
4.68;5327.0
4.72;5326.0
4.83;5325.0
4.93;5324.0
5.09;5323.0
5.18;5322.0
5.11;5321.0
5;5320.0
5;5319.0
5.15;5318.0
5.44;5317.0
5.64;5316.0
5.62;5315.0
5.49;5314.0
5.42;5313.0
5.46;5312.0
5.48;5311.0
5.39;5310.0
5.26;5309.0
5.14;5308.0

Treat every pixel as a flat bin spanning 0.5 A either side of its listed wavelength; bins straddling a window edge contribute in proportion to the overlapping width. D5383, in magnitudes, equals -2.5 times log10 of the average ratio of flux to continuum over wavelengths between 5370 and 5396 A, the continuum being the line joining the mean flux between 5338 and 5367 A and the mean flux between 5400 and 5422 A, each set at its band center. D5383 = 0.040 mag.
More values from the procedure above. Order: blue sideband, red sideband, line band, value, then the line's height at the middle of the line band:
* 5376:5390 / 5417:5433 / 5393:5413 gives 0.03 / 4.96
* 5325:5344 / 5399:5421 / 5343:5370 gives -0.04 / 4.91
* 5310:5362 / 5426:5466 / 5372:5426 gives 0.02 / 5.03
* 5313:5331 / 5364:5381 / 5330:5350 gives 0.03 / 5.02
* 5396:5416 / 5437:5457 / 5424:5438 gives 0.04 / 5.02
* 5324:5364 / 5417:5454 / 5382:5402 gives 0.04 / 4.98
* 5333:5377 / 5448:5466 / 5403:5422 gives 0.02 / 5.07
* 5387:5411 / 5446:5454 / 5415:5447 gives 0.01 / 5.01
